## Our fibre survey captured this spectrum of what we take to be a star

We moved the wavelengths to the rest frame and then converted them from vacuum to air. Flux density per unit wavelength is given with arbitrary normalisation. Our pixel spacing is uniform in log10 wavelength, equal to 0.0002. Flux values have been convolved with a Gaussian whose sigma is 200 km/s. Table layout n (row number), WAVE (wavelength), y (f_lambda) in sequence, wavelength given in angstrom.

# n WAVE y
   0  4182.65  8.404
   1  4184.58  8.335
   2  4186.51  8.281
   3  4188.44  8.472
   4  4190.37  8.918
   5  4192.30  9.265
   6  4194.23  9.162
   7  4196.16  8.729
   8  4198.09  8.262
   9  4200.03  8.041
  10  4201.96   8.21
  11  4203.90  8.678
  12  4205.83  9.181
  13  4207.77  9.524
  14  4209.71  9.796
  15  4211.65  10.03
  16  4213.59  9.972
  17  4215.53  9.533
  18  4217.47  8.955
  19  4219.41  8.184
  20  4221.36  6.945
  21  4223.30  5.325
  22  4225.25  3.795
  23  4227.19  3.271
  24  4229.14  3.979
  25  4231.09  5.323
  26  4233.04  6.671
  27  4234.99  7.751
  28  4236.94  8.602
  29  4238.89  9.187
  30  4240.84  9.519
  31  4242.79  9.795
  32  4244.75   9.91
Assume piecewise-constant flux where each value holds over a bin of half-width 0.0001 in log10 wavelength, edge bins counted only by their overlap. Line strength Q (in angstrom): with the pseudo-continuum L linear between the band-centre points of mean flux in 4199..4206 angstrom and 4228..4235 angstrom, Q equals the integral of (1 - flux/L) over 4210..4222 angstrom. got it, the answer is -3.2 angstrom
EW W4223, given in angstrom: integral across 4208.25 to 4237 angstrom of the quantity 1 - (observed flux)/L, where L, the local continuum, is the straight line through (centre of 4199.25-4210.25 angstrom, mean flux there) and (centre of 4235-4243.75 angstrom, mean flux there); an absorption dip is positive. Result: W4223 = 5.7 angstrom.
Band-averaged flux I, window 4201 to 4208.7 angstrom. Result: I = 8.9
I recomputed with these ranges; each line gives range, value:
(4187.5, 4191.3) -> 8.69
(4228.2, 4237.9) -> 6.47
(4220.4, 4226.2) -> 5.36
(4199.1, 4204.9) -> 8.33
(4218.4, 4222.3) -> 7.58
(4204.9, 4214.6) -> 9.7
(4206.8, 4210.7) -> 9.65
